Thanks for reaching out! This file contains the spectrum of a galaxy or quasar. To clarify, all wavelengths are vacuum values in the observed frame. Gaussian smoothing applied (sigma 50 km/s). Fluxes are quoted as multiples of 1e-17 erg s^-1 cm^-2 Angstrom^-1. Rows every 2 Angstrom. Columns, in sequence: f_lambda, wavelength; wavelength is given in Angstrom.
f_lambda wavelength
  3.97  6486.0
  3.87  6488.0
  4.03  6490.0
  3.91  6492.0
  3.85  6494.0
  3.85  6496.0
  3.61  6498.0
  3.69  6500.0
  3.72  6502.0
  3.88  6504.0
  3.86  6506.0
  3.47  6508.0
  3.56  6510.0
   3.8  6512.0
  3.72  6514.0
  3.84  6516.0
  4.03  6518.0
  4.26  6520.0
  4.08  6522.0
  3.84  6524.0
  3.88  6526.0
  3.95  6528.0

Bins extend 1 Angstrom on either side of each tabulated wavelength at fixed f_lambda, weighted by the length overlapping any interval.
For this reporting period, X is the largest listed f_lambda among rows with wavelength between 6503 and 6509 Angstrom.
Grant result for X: 3.88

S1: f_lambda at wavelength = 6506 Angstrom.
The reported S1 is 3.86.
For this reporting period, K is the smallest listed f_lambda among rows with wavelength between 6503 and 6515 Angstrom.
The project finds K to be 3.47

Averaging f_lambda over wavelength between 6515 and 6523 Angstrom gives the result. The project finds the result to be 4.05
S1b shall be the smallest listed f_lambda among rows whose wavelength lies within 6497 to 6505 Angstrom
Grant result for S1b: 3.61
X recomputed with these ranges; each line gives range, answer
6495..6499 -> 3.85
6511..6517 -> 3.84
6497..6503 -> 3.72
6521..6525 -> 4.08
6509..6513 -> 3.8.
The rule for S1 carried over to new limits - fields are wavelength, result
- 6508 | 3.47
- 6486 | 3.97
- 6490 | 4.03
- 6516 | 3.84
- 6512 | 3.8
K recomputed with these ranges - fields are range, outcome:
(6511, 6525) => 3.72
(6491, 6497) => 3.85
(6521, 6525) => 3.84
